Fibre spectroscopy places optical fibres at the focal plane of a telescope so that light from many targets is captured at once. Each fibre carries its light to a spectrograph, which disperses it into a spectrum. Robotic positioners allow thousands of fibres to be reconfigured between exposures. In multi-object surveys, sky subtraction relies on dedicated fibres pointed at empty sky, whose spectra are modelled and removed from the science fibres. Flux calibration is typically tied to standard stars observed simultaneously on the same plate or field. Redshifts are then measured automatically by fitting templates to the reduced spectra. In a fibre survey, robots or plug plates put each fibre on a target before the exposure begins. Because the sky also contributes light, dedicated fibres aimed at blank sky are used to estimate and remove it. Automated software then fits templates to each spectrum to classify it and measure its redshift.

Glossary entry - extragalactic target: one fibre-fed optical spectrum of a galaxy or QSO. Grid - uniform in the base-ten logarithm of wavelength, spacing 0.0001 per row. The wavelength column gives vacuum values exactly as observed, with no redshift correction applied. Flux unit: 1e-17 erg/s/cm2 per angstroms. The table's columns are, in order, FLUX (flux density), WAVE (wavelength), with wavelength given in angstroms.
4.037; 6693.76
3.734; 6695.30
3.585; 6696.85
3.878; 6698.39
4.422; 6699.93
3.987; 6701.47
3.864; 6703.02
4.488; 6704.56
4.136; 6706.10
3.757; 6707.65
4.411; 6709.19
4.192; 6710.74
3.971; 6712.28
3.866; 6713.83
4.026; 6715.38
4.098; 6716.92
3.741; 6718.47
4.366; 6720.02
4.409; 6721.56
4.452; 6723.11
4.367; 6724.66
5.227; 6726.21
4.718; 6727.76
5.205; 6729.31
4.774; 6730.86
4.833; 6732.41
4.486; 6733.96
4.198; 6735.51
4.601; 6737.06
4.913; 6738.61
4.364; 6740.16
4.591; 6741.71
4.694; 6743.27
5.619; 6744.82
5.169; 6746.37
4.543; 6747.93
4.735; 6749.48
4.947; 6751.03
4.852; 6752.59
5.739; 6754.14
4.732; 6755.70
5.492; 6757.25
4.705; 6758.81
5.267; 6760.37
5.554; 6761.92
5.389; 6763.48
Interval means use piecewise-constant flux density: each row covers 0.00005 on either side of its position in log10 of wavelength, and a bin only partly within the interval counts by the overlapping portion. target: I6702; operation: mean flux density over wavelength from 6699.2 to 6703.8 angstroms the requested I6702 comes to 4.09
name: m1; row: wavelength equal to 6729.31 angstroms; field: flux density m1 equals 5.205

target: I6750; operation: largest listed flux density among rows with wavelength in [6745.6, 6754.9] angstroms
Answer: 5.739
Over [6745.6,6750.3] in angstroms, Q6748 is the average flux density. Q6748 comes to 4.82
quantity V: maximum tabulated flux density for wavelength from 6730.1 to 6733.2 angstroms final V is 4.833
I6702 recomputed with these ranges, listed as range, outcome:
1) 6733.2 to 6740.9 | 4.52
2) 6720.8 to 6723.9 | 4.42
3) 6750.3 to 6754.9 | 5.18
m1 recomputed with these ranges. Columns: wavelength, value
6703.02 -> 3.864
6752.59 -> 4.852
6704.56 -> 4.488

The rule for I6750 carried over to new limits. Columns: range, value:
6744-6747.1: 5.619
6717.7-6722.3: 4.409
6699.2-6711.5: 4.488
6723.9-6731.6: 5.227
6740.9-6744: 4.694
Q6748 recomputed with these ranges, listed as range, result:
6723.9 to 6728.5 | 4.77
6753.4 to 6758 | 5.32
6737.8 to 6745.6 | 4.84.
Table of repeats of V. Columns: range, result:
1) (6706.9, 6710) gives 4.411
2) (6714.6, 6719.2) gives 4.098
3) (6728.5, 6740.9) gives 5.205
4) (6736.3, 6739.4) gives 4.913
